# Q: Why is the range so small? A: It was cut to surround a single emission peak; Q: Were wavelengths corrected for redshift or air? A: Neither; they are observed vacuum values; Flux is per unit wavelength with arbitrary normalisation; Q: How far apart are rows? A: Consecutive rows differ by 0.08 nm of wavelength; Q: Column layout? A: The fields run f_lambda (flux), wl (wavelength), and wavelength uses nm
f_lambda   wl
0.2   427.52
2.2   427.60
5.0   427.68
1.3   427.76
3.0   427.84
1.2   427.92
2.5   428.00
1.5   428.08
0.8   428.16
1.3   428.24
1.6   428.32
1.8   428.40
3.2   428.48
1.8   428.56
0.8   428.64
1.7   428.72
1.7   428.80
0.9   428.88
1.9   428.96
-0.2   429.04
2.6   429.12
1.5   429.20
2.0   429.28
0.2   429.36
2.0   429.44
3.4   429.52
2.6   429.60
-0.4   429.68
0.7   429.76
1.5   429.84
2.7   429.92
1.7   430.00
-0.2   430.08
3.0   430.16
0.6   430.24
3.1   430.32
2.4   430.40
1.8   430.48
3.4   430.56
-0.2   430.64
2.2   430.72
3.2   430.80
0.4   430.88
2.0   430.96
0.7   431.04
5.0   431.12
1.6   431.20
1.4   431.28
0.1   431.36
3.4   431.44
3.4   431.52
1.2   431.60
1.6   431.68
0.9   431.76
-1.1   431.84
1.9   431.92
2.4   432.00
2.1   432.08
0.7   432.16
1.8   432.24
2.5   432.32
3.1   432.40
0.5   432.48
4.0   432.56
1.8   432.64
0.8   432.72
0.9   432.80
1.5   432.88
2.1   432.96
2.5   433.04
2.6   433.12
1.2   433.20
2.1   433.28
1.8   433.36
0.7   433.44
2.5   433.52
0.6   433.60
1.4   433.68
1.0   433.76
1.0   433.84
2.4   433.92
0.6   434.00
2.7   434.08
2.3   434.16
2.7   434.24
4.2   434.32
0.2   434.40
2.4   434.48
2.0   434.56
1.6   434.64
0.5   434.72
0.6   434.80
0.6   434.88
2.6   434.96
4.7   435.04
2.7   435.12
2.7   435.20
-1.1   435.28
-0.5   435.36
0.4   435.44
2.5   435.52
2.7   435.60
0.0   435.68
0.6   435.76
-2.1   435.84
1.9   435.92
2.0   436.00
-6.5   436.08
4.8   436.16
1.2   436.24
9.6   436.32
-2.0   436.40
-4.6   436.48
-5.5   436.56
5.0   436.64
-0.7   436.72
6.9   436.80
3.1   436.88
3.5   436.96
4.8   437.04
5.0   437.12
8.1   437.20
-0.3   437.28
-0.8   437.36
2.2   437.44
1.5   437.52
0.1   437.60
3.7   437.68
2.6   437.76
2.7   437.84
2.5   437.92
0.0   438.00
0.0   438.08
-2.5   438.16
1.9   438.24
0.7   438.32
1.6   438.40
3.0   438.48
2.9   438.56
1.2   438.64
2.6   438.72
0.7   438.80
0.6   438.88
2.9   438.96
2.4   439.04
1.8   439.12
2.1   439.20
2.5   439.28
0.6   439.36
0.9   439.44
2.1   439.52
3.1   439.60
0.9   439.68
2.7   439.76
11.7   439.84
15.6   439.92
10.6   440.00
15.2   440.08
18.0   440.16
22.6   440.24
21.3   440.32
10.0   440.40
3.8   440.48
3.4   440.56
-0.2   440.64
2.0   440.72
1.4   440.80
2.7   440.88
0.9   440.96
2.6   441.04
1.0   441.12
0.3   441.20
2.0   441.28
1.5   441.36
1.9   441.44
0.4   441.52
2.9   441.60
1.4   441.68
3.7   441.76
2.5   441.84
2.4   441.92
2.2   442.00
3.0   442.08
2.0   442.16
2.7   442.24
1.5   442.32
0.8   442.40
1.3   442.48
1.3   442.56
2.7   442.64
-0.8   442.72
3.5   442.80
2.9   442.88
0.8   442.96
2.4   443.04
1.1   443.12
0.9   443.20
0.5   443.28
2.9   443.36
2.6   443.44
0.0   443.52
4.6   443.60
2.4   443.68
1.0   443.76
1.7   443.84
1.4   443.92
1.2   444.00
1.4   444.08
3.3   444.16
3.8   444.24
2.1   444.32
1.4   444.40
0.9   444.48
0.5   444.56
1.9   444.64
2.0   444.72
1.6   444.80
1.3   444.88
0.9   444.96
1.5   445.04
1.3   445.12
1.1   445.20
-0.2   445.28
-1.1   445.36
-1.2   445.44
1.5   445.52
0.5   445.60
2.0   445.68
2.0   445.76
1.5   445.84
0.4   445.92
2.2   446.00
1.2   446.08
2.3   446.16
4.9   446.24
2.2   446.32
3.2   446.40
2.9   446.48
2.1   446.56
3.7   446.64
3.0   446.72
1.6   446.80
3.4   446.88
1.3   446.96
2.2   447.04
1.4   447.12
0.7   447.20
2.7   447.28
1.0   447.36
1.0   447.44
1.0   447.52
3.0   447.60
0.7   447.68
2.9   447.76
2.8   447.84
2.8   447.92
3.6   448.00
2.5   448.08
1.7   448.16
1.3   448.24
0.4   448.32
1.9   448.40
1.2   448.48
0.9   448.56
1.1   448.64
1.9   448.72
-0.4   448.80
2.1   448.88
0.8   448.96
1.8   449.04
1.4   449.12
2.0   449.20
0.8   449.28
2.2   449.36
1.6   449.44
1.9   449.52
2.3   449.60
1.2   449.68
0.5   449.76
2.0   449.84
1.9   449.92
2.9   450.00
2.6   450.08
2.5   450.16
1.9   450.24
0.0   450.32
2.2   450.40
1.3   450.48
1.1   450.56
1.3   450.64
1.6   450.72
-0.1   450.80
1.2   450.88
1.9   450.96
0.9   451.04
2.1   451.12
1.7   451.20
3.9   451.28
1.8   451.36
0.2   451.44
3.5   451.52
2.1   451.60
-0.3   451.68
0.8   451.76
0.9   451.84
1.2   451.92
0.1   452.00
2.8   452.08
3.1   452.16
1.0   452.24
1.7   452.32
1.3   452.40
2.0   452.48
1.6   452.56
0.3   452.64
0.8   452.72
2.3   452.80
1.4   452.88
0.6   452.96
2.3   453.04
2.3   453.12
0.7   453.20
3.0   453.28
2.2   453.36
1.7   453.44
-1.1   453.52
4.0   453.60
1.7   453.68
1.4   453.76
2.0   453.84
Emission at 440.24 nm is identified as [O II]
